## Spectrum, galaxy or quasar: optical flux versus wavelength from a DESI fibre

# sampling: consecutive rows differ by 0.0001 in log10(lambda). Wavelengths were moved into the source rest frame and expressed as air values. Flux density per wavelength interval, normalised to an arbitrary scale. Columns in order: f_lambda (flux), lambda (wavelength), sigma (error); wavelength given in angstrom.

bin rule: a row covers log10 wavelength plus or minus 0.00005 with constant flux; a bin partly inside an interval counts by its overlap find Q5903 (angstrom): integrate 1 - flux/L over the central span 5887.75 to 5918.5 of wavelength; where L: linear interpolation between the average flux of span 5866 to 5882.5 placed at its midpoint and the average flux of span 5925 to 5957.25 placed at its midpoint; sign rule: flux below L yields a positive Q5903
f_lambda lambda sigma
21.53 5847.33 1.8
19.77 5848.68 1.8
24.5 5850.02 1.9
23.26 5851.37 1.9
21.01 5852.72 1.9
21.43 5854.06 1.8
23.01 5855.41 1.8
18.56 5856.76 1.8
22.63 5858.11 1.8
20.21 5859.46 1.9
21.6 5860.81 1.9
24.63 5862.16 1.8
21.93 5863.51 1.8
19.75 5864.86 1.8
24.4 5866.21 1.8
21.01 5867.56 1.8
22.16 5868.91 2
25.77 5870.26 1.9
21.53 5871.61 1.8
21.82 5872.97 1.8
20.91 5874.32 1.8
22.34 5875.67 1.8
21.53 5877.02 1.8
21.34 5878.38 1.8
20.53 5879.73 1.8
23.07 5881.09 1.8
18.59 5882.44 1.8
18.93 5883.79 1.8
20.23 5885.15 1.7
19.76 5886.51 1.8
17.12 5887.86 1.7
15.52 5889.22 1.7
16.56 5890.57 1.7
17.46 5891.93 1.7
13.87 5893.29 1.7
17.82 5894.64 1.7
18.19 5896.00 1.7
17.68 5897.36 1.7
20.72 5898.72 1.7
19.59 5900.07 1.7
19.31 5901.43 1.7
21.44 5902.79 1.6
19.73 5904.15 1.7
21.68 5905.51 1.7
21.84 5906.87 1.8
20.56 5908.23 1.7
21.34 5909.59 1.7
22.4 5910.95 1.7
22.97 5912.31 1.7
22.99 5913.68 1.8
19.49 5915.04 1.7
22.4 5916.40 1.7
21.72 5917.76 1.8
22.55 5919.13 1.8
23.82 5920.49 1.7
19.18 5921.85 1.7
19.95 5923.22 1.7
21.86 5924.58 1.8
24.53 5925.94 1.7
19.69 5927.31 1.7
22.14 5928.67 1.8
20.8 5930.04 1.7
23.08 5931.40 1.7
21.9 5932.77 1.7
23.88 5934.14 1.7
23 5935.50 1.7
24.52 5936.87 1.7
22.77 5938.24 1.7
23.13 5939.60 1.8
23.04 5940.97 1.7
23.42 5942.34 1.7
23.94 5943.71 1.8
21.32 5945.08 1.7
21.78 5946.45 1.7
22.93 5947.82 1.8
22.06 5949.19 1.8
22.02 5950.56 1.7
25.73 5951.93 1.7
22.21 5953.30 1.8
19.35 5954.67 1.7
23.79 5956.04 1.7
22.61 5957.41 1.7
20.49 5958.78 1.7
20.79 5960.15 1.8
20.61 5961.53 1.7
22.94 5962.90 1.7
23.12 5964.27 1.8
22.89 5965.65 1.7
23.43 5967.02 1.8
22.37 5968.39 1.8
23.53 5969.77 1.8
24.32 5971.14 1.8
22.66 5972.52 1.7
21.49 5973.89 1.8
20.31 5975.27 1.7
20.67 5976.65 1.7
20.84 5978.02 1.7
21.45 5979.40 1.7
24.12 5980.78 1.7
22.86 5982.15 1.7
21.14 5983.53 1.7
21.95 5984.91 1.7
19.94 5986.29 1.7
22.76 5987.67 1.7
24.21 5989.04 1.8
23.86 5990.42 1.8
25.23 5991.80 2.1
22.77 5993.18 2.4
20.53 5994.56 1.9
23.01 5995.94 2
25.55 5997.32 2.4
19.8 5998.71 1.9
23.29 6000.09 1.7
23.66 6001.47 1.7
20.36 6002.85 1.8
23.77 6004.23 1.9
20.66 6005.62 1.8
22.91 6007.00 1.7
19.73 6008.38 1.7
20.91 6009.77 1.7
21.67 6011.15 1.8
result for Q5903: 3.5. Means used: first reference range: 22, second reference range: 22.6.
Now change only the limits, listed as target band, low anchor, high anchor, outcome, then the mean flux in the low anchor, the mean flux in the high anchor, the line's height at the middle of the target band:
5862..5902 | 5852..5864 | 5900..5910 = 2.13 angstrom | 21.7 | 20.7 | 21.2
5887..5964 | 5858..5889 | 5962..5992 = 2.36 angstrom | 21.3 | 22.5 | 21.9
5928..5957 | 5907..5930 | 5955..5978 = -1.02 angstrom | 21.7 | 22.2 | 21.9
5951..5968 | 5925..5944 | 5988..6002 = 0.47 angstrom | 22.8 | 23.2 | 23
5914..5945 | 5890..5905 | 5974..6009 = -4.03 angstrom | 18.4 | 22.2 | 19.7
